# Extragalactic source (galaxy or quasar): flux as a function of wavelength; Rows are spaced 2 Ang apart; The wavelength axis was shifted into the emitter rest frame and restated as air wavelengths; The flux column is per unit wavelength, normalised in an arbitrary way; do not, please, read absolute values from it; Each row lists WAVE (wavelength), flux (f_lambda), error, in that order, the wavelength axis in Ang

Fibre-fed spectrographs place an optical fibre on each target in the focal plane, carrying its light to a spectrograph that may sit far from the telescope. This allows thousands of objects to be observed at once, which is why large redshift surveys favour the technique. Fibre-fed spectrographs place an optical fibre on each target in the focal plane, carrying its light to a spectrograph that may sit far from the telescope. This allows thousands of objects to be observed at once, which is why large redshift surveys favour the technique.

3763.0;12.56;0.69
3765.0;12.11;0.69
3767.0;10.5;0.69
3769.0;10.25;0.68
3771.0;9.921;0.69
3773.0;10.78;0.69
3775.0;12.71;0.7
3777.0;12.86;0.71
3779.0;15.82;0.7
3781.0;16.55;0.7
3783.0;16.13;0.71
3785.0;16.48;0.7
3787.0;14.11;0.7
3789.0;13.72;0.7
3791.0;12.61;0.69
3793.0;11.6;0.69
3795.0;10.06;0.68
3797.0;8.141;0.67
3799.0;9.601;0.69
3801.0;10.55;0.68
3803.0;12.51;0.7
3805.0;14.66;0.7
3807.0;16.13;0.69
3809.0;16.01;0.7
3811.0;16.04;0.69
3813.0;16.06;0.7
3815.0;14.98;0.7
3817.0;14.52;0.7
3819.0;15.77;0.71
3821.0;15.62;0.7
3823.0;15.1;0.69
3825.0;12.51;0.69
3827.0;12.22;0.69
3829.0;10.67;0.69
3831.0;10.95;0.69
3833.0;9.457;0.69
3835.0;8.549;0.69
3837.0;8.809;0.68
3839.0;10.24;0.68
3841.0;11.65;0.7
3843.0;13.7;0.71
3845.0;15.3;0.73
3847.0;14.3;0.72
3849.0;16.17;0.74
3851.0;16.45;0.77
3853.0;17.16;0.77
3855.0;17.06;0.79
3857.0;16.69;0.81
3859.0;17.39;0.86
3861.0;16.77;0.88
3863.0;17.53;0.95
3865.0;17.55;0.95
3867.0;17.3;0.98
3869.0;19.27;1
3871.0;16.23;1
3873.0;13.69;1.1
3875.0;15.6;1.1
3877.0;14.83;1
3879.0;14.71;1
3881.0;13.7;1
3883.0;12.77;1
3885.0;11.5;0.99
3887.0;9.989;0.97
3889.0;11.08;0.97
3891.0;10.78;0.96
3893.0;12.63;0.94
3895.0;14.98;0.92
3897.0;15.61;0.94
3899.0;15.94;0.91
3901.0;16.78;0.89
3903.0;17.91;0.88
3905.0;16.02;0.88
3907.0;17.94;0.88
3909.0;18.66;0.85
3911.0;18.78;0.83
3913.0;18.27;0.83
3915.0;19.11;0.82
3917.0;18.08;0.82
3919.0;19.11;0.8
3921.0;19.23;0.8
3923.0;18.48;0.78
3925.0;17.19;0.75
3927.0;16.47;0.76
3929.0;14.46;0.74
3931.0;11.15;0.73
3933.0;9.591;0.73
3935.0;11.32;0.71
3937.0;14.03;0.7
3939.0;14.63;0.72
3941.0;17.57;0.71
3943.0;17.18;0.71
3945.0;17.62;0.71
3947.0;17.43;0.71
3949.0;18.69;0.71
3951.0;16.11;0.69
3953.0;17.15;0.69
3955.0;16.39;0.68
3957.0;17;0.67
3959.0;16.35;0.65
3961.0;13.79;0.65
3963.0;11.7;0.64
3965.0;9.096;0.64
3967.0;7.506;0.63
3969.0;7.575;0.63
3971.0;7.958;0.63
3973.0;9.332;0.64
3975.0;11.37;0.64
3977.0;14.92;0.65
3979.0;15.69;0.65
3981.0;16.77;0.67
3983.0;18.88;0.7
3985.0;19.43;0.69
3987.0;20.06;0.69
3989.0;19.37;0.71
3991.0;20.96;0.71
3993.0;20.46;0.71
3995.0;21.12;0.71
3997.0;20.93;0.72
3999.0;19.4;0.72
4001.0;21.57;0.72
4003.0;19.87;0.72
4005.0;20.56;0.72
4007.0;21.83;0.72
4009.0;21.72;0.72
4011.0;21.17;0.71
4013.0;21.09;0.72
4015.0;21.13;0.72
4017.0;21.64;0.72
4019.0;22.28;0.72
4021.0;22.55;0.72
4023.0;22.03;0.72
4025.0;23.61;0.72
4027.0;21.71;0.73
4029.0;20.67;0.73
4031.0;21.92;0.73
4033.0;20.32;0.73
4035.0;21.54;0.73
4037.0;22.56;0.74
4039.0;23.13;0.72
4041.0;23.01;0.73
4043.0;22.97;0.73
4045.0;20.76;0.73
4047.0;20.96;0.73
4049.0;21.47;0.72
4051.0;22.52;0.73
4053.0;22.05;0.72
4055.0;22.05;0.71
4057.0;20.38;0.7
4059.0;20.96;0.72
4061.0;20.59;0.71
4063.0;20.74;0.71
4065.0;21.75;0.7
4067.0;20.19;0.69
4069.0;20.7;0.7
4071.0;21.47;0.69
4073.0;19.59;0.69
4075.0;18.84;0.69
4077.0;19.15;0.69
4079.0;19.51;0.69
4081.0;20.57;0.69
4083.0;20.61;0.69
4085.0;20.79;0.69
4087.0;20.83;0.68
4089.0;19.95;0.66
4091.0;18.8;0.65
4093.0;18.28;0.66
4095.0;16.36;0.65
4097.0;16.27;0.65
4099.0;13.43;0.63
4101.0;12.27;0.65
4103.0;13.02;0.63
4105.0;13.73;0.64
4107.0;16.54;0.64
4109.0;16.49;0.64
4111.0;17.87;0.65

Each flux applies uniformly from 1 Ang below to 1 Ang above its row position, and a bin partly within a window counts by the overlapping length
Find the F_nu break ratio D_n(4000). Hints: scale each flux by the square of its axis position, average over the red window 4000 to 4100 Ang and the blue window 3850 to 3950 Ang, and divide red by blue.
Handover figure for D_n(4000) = 1.4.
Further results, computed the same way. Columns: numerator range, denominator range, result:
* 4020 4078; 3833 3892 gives 1.64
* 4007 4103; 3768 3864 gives 1.70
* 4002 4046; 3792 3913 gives 1.66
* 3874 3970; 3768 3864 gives 1.17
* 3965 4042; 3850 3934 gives 1.27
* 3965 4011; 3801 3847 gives 1.41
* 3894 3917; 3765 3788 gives 1.40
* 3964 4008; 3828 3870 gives 1.23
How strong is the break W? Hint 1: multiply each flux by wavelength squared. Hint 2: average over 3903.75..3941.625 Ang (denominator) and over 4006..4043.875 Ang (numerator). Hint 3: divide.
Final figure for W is 1.42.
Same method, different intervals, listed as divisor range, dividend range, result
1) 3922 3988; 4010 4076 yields 1.53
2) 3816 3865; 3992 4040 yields 1.67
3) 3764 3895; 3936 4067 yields 1.50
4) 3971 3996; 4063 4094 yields 1.24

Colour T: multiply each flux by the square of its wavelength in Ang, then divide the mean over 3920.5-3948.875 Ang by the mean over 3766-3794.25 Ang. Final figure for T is 1.28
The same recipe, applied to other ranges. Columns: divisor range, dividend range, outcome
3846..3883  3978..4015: 1.33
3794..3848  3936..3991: 1.27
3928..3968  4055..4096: 1.48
